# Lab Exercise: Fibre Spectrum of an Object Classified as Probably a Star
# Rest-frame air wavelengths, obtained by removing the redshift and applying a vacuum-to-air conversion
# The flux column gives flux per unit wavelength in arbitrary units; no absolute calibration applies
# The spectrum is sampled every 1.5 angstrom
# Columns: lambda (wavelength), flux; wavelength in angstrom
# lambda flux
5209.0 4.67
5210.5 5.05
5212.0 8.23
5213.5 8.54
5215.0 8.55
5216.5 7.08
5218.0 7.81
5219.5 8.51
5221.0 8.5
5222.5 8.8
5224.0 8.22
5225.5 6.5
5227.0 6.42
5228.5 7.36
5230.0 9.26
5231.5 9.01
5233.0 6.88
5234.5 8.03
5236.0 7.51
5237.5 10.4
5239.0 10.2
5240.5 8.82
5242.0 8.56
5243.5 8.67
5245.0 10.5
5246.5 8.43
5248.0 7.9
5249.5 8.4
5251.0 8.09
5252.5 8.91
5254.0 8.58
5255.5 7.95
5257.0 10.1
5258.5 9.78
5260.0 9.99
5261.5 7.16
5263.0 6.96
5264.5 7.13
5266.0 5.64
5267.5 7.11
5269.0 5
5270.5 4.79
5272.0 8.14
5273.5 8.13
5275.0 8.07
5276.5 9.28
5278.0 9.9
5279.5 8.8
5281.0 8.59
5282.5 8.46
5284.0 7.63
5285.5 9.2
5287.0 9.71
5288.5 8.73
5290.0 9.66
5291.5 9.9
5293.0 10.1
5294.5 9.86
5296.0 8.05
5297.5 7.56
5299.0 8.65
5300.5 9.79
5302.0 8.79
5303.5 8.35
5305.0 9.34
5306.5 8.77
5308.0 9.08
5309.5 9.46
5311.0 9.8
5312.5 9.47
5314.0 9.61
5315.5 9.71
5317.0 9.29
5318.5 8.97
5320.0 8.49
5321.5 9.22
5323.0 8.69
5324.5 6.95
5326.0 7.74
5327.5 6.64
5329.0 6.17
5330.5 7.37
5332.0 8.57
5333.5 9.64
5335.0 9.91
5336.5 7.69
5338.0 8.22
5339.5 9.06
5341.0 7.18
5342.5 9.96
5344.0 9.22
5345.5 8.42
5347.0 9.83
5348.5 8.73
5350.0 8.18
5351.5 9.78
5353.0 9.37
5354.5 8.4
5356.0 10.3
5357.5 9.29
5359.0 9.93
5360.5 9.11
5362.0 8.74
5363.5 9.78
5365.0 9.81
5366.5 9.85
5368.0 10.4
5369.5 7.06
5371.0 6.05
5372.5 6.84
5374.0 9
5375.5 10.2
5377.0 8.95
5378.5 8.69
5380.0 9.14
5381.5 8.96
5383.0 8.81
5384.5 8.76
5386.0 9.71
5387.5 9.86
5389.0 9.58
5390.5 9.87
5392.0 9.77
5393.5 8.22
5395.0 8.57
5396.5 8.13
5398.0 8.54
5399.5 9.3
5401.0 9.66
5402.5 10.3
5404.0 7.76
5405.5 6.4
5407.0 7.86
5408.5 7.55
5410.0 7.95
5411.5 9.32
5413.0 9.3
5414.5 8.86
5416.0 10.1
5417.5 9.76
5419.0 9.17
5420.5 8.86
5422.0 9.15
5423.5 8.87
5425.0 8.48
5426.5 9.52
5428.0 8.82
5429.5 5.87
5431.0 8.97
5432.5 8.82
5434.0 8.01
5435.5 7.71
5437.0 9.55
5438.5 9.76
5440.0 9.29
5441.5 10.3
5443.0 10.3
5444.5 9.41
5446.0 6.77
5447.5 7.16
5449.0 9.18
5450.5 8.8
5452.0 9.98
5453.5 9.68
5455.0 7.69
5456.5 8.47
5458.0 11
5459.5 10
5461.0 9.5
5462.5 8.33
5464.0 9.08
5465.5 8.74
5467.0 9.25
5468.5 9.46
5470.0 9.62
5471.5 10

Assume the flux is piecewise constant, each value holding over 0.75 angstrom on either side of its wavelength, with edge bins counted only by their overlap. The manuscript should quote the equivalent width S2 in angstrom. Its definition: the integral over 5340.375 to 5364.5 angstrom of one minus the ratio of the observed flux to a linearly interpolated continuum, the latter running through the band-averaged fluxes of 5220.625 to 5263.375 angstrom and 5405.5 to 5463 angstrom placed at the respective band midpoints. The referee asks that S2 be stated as -1.2 angstrom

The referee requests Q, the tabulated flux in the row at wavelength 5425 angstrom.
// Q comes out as 8.48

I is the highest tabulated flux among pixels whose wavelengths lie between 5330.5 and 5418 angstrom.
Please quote 10.4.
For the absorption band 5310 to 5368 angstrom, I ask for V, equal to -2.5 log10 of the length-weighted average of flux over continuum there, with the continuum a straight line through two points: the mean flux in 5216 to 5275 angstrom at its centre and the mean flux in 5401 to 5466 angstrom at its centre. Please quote -0.05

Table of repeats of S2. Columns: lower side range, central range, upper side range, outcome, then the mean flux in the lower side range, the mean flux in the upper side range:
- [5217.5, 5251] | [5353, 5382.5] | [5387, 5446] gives -0.8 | 8.39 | 8.88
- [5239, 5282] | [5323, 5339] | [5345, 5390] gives 1.5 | 8.23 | 9.06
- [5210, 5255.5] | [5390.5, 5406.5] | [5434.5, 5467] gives 0.3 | 8.27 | 9.08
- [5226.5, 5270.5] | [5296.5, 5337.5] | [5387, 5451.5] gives -1.0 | 8.18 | 8.82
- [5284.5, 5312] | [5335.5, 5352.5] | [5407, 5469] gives 0.6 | 9.14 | 8.93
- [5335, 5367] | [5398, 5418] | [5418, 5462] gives 0.5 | 9.1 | 8.94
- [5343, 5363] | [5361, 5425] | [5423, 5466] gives 1.3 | 9.19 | 8.9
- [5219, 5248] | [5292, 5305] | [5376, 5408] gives -0.5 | 8.44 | 8.9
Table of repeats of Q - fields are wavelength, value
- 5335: 9.91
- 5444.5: 9.41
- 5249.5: 8.4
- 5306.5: 8.77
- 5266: 5.64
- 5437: 9.55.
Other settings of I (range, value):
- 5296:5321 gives 9.8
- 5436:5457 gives 10.3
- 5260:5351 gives 10.1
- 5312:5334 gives 9.71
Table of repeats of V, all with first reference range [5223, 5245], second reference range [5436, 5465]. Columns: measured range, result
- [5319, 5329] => 0.110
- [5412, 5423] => -0.032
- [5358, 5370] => -0.065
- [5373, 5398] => -0.022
